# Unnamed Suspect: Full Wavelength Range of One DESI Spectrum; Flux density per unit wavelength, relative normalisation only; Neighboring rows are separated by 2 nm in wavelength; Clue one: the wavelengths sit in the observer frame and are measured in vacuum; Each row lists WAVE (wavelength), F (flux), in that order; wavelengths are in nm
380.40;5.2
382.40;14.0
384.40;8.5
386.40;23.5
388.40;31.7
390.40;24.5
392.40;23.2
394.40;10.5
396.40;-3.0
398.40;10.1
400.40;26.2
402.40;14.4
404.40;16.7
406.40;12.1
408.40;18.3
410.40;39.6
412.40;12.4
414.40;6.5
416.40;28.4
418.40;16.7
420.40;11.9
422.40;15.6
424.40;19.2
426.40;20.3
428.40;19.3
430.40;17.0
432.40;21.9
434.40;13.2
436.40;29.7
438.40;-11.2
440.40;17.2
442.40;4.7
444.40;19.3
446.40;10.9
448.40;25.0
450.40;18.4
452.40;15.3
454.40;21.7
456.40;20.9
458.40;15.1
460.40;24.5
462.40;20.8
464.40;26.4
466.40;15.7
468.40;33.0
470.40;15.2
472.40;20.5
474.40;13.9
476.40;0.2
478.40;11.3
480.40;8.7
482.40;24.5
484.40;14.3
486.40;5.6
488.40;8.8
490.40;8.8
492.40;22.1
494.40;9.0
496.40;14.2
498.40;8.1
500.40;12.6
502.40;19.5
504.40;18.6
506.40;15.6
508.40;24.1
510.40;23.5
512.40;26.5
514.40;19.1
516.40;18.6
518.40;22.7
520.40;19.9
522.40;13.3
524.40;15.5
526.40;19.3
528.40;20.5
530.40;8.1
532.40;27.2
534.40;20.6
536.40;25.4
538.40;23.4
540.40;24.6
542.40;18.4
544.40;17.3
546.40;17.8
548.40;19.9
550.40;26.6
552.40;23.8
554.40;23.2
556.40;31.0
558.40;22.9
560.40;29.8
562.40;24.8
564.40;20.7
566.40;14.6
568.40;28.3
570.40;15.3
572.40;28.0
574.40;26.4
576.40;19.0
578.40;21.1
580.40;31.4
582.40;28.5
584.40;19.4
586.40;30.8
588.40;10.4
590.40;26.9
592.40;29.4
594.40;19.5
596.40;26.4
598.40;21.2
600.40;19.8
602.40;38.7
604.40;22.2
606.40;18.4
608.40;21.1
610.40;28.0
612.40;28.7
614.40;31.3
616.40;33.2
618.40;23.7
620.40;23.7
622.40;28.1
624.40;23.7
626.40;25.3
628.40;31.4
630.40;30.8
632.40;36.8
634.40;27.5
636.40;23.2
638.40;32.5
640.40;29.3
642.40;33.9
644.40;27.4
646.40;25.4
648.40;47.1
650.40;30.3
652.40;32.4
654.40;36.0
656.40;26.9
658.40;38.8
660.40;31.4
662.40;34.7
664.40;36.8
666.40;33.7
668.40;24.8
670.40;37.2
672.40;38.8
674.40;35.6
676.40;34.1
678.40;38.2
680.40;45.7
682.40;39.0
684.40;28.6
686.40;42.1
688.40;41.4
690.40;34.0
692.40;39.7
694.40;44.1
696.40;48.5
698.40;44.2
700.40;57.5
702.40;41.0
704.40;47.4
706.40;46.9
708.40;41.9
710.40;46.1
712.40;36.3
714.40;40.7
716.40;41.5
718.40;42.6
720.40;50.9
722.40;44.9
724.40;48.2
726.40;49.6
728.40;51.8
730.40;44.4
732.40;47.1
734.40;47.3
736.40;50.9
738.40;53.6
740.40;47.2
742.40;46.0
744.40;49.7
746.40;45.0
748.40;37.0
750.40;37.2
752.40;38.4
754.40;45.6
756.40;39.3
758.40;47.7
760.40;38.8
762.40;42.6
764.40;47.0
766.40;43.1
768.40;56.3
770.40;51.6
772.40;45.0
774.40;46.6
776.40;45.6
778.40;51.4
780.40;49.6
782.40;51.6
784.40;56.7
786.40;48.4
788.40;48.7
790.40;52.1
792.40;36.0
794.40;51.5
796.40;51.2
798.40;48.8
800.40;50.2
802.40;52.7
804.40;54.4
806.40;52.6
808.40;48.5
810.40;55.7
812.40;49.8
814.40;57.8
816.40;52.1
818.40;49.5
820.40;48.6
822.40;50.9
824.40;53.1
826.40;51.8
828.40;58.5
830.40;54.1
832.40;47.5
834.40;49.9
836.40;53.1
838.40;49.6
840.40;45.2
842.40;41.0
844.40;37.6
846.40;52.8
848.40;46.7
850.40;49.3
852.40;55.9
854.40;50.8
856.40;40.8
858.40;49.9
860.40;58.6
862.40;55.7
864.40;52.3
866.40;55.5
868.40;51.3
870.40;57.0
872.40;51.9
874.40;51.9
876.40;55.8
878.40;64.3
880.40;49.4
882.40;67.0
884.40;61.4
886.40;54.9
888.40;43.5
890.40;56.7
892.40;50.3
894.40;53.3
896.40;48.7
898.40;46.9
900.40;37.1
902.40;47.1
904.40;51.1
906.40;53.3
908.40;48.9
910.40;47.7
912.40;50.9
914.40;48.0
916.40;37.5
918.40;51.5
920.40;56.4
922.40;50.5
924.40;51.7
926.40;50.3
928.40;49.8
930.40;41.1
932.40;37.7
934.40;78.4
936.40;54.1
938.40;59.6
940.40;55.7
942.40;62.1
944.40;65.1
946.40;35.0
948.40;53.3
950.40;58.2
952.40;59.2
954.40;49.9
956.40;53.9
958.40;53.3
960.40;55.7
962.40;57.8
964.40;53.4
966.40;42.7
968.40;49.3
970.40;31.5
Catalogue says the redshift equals 0.74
